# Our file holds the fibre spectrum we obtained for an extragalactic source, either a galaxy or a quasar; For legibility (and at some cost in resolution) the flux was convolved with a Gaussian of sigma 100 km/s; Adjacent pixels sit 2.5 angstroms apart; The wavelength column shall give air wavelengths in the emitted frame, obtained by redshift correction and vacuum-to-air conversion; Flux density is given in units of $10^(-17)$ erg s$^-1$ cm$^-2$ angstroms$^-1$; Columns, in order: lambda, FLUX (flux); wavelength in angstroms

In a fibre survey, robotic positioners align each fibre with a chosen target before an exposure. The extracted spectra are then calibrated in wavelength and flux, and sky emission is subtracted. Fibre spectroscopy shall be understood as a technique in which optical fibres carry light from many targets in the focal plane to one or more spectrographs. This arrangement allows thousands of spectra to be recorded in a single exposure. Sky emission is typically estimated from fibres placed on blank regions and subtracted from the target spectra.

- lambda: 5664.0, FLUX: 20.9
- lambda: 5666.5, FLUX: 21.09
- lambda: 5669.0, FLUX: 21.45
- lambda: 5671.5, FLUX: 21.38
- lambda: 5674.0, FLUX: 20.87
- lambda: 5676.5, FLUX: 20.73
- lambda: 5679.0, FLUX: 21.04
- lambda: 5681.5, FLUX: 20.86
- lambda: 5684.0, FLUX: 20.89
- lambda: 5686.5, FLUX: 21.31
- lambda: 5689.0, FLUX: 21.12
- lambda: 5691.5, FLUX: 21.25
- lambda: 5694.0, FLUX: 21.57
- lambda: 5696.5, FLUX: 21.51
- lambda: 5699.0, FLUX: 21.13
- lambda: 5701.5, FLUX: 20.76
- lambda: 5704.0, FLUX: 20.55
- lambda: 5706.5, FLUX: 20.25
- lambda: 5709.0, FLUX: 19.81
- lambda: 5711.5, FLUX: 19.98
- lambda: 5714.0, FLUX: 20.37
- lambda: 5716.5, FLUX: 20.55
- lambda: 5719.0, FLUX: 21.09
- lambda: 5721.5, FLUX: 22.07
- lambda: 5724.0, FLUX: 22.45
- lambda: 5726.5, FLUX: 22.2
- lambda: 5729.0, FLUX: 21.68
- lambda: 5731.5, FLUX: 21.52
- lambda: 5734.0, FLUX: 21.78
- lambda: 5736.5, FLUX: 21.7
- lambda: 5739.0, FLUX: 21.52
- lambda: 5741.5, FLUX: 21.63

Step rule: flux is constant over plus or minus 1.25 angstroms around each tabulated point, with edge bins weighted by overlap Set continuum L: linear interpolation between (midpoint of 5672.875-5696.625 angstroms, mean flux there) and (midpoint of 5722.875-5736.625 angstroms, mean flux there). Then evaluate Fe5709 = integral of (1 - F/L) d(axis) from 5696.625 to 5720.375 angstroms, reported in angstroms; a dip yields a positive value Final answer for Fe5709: 1.1 angstroms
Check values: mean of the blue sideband 21.1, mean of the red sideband 21.9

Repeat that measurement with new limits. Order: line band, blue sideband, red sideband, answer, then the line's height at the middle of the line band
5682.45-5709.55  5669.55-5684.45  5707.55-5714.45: -0.66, 20.4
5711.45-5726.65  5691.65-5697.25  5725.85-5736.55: 0.28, 21.7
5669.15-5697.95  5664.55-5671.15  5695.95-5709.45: -0.22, 21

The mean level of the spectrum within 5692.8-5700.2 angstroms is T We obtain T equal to 21.4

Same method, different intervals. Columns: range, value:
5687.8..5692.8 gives 21.2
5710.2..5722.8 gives 20.8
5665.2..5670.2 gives 21.3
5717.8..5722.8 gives 21.6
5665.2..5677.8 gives 21.1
